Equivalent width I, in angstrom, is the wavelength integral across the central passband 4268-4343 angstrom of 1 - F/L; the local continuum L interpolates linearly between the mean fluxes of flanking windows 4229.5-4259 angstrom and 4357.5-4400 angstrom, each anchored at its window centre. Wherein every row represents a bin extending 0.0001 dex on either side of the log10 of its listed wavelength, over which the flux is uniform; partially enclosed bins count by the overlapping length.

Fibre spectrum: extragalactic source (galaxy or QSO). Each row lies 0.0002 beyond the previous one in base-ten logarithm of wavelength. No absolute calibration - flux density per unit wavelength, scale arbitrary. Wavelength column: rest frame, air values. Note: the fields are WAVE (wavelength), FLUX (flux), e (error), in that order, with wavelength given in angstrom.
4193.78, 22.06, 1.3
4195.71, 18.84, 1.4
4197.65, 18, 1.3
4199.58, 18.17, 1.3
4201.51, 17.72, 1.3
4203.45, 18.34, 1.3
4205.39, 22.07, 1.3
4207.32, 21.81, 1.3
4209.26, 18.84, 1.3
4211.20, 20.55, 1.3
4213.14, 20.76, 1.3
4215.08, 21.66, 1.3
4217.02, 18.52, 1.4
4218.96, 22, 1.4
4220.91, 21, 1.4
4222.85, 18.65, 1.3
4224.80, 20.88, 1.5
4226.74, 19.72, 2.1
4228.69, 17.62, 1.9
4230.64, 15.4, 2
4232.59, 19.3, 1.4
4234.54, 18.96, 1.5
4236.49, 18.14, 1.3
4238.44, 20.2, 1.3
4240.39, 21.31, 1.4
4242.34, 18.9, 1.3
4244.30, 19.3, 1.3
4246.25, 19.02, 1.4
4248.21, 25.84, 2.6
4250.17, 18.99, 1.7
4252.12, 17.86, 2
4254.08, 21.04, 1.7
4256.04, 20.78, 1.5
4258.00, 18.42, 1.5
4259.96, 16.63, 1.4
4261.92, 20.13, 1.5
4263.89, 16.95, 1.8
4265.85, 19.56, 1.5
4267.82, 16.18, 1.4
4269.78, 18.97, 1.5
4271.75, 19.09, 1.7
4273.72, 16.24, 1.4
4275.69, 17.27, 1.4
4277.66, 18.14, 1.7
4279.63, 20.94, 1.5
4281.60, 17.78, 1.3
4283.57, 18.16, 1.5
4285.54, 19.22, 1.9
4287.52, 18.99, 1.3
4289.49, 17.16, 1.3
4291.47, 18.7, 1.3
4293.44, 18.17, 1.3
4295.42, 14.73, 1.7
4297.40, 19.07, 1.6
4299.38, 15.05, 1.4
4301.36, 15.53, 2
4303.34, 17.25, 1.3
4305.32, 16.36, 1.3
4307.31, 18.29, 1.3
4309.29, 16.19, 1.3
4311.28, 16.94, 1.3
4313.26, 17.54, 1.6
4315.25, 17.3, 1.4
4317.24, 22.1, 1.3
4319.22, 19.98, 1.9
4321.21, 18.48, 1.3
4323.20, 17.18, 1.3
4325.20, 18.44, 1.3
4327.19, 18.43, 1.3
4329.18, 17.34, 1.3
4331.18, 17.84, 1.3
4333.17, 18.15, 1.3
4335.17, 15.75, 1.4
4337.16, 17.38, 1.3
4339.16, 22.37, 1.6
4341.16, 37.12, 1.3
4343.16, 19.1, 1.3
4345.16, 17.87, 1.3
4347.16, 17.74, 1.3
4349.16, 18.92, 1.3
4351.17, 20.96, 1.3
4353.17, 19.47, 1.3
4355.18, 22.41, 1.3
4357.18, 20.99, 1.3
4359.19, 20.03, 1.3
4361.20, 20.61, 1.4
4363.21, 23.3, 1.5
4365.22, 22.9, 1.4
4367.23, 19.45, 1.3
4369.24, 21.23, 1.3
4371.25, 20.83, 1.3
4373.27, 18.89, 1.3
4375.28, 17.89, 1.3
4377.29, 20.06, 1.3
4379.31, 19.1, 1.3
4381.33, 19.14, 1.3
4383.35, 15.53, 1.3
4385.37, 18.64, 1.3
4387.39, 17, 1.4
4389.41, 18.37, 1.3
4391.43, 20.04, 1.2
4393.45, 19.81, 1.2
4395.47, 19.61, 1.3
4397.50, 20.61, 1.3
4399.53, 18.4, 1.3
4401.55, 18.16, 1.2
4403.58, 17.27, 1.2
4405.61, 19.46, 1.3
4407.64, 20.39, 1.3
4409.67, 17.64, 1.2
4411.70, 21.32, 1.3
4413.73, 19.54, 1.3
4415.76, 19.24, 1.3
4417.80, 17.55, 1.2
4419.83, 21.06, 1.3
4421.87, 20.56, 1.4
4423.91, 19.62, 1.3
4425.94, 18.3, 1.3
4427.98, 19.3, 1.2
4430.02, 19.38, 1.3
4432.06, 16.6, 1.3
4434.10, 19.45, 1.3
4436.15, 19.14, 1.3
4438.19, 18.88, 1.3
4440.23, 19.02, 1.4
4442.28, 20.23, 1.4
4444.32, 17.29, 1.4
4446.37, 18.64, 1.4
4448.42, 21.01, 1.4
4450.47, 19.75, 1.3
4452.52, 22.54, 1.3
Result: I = 4.3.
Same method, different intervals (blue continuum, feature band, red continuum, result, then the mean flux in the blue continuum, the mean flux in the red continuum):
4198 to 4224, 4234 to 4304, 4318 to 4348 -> 4.3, 20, 19.6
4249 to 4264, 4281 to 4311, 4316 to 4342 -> 3.3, 19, 19.9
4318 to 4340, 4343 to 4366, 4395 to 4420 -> -2.2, 18.3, 19.2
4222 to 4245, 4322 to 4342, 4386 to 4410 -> -0.9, 19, 18.9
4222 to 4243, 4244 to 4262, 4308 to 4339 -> -1.0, 19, 18.1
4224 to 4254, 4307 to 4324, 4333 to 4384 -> 1.5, 19.5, 20.3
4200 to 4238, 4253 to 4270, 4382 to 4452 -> 0.6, 19.6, 19.1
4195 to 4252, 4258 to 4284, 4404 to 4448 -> 1.8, 19.7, 19.2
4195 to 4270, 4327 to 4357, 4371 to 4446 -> -1.5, 19.4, 19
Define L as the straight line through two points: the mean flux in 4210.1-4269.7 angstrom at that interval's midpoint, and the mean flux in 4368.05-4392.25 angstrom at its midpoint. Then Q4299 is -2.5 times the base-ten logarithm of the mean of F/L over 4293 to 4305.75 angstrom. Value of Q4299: 0.16 mag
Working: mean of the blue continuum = 19.5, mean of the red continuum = 18.9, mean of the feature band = 16.5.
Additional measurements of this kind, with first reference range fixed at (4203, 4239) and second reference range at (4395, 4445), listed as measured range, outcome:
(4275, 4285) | 0.06 mag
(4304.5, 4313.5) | 0.14 mag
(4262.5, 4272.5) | 0.08 mag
